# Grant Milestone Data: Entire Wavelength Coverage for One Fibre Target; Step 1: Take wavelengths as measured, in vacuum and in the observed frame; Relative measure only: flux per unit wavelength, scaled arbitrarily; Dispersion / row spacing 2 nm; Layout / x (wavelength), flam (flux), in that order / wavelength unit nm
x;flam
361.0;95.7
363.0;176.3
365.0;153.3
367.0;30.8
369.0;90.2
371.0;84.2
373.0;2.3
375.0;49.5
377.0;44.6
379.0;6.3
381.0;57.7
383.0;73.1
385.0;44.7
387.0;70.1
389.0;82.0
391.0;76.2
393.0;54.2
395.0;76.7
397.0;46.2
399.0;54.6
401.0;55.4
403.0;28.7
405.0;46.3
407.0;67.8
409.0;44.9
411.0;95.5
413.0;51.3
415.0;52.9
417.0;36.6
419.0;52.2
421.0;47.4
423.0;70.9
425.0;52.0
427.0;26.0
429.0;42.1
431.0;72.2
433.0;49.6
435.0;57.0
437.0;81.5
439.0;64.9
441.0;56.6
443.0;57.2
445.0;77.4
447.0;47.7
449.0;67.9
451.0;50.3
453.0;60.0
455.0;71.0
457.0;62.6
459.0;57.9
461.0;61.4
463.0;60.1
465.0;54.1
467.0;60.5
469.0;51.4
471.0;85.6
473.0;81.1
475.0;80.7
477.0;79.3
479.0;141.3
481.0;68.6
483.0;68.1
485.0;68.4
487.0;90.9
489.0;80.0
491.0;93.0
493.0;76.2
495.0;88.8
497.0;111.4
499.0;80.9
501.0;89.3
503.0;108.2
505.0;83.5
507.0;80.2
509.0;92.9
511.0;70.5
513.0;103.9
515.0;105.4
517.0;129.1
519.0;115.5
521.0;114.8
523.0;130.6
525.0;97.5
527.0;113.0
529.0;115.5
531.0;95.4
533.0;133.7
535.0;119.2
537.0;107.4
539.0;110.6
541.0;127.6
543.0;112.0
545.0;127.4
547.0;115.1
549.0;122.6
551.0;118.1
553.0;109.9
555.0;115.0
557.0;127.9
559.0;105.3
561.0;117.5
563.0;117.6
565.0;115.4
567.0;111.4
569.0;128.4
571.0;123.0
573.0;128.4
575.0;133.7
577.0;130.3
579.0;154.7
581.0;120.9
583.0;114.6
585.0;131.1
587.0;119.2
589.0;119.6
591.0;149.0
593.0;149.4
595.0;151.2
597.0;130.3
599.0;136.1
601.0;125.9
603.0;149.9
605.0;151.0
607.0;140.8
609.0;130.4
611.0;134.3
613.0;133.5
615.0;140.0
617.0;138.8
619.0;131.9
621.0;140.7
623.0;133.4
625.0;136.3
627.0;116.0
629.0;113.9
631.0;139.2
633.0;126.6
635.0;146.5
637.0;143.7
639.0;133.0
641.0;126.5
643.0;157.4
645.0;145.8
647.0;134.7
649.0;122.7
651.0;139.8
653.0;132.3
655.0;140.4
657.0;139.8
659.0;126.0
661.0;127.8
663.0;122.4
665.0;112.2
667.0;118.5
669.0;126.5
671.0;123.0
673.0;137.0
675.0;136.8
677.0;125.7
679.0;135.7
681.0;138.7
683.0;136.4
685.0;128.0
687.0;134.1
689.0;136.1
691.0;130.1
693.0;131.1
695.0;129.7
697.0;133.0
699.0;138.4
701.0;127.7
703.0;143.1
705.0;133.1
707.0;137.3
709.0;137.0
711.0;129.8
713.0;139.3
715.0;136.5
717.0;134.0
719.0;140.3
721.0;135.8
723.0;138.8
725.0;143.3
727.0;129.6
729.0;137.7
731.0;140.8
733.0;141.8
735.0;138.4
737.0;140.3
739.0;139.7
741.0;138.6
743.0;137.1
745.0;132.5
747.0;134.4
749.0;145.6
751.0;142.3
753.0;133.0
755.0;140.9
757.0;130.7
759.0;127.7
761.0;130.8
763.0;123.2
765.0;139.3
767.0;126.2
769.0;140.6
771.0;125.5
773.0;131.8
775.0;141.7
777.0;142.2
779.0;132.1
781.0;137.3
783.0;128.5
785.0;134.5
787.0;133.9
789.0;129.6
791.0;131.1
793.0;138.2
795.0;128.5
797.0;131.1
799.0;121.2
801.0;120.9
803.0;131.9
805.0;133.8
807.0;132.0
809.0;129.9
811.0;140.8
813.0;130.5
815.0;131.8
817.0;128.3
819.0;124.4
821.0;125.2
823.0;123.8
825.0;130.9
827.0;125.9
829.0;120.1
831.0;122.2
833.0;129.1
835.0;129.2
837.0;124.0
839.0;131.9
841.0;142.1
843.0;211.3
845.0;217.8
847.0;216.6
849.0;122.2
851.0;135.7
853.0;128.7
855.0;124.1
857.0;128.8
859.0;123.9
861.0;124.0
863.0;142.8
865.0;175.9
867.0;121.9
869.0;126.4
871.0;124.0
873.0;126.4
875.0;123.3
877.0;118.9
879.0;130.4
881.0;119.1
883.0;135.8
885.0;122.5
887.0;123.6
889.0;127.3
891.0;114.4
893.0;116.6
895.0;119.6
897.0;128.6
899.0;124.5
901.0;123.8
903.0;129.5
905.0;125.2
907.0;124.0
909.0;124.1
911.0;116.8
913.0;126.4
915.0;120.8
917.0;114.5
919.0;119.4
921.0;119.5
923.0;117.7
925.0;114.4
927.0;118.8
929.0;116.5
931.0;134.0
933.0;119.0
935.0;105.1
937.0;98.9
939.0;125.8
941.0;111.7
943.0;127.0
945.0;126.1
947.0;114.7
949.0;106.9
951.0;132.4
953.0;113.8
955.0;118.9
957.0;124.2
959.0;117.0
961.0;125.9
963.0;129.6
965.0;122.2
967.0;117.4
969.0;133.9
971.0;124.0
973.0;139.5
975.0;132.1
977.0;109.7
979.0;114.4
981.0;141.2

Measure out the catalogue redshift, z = 0.29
